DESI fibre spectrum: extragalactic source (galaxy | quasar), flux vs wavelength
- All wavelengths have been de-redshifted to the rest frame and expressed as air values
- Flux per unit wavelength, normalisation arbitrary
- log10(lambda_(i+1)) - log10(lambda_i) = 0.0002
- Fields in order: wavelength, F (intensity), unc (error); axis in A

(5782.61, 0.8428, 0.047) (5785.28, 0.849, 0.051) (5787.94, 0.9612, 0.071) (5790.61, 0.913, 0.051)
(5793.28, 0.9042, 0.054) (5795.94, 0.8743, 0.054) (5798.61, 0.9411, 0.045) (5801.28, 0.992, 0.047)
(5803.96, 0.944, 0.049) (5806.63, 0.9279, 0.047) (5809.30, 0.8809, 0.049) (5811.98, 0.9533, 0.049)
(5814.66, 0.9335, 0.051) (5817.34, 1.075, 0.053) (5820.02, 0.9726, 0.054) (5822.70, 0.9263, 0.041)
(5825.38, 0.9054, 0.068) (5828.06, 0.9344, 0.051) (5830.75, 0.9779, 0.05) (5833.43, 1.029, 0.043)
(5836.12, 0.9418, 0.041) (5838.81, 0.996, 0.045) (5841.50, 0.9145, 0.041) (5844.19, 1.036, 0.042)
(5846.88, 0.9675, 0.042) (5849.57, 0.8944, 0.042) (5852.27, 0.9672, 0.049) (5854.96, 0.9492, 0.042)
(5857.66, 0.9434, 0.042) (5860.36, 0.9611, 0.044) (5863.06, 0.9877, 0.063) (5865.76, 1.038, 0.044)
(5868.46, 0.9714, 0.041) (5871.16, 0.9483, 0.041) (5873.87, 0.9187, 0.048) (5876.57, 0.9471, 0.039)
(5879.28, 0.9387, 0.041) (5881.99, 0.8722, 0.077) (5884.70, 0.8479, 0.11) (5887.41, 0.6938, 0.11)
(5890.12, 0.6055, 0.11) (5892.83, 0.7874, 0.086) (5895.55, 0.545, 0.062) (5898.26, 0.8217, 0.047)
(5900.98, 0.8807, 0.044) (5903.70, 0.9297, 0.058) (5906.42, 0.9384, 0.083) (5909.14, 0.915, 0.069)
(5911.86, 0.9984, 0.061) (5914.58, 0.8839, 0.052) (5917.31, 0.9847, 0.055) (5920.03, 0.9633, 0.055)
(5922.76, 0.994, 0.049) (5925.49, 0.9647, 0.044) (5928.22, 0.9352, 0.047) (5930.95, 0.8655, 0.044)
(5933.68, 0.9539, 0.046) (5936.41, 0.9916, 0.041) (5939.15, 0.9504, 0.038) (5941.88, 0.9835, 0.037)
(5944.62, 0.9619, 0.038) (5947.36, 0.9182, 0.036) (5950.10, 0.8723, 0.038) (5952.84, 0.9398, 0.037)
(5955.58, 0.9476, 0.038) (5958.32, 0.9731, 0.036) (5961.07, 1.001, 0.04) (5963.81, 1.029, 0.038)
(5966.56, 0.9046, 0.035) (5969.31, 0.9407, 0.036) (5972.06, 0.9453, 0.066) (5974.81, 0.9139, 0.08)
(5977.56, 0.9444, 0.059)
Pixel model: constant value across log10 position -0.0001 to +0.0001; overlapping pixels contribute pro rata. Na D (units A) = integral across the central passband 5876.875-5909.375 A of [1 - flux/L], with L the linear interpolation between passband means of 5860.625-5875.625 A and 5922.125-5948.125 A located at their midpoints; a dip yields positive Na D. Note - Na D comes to 5.01 A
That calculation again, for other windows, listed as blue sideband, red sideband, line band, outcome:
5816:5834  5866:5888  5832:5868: -1.18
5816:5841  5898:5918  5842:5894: 2.08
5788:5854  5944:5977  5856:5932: 4.14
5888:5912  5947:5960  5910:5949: -3.32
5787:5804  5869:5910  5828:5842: -1.23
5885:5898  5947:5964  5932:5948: -1.31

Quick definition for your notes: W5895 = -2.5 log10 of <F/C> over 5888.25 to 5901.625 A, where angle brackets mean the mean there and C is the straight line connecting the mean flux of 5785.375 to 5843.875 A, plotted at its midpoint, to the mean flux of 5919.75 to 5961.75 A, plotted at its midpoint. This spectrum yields 0.30 mag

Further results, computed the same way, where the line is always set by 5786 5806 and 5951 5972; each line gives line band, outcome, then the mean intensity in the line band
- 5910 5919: -0.004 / 0.954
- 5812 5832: -0.029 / 0.96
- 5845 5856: -0.011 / 0.949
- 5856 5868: -0.044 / 0.981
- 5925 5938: 0.015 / 0.941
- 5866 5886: 0.020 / 0.927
